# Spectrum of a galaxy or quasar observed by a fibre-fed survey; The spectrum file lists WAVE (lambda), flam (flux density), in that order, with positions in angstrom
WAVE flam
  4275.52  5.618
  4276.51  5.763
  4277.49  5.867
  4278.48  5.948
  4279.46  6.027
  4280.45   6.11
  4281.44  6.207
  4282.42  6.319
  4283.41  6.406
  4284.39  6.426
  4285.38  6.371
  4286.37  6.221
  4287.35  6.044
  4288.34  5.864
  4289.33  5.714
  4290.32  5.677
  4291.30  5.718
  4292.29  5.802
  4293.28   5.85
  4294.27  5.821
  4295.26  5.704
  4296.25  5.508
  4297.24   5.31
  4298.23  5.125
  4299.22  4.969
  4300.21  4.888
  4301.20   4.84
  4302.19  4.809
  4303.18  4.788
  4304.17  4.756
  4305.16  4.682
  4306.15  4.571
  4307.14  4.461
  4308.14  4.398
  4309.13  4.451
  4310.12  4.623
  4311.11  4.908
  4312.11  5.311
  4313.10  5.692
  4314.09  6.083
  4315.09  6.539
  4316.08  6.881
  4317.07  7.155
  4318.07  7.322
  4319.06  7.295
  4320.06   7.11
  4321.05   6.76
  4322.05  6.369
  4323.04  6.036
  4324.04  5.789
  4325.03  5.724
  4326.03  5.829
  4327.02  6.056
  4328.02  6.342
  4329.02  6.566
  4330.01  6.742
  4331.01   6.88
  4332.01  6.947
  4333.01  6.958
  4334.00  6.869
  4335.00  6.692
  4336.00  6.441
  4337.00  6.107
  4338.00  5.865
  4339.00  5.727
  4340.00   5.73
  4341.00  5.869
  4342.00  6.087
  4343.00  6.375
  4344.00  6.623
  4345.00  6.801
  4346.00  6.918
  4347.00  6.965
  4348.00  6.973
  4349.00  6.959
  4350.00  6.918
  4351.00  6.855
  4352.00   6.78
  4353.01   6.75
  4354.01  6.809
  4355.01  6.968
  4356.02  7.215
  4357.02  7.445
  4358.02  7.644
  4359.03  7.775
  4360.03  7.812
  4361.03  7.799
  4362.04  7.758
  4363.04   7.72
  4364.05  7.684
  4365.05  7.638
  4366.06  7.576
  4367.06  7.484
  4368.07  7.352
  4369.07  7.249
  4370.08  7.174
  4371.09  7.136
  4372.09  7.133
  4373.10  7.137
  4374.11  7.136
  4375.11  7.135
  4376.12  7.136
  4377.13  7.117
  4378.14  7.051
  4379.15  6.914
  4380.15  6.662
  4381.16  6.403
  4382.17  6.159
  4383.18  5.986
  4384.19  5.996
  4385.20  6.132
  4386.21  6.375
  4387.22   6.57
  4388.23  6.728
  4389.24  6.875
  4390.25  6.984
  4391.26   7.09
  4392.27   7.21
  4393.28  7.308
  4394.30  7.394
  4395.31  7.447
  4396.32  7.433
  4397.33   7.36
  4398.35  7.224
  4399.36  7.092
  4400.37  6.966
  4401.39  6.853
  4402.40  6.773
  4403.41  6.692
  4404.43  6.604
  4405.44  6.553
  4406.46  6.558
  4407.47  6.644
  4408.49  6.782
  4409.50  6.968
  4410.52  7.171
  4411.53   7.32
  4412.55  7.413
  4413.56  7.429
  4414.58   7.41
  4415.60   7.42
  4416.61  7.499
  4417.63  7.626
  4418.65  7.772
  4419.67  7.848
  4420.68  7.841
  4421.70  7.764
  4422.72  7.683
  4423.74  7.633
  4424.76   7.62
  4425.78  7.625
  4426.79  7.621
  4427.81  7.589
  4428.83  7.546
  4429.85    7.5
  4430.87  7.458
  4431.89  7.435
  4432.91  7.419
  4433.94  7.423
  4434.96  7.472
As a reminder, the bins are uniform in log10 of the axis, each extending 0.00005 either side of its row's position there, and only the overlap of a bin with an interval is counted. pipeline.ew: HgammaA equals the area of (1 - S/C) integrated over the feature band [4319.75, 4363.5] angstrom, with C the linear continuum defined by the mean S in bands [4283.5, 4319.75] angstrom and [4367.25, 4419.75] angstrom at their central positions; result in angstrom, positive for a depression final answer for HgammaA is -3.5 angstrom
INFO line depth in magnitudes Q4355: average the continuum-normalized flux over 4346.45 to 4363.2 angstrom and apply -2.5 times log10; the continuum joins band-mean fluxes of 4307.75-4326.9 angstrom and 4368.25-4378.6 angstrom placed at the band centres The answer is -0.07 mag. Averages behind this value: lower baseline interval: 6.03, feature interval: 7.24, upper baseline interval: 7.15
